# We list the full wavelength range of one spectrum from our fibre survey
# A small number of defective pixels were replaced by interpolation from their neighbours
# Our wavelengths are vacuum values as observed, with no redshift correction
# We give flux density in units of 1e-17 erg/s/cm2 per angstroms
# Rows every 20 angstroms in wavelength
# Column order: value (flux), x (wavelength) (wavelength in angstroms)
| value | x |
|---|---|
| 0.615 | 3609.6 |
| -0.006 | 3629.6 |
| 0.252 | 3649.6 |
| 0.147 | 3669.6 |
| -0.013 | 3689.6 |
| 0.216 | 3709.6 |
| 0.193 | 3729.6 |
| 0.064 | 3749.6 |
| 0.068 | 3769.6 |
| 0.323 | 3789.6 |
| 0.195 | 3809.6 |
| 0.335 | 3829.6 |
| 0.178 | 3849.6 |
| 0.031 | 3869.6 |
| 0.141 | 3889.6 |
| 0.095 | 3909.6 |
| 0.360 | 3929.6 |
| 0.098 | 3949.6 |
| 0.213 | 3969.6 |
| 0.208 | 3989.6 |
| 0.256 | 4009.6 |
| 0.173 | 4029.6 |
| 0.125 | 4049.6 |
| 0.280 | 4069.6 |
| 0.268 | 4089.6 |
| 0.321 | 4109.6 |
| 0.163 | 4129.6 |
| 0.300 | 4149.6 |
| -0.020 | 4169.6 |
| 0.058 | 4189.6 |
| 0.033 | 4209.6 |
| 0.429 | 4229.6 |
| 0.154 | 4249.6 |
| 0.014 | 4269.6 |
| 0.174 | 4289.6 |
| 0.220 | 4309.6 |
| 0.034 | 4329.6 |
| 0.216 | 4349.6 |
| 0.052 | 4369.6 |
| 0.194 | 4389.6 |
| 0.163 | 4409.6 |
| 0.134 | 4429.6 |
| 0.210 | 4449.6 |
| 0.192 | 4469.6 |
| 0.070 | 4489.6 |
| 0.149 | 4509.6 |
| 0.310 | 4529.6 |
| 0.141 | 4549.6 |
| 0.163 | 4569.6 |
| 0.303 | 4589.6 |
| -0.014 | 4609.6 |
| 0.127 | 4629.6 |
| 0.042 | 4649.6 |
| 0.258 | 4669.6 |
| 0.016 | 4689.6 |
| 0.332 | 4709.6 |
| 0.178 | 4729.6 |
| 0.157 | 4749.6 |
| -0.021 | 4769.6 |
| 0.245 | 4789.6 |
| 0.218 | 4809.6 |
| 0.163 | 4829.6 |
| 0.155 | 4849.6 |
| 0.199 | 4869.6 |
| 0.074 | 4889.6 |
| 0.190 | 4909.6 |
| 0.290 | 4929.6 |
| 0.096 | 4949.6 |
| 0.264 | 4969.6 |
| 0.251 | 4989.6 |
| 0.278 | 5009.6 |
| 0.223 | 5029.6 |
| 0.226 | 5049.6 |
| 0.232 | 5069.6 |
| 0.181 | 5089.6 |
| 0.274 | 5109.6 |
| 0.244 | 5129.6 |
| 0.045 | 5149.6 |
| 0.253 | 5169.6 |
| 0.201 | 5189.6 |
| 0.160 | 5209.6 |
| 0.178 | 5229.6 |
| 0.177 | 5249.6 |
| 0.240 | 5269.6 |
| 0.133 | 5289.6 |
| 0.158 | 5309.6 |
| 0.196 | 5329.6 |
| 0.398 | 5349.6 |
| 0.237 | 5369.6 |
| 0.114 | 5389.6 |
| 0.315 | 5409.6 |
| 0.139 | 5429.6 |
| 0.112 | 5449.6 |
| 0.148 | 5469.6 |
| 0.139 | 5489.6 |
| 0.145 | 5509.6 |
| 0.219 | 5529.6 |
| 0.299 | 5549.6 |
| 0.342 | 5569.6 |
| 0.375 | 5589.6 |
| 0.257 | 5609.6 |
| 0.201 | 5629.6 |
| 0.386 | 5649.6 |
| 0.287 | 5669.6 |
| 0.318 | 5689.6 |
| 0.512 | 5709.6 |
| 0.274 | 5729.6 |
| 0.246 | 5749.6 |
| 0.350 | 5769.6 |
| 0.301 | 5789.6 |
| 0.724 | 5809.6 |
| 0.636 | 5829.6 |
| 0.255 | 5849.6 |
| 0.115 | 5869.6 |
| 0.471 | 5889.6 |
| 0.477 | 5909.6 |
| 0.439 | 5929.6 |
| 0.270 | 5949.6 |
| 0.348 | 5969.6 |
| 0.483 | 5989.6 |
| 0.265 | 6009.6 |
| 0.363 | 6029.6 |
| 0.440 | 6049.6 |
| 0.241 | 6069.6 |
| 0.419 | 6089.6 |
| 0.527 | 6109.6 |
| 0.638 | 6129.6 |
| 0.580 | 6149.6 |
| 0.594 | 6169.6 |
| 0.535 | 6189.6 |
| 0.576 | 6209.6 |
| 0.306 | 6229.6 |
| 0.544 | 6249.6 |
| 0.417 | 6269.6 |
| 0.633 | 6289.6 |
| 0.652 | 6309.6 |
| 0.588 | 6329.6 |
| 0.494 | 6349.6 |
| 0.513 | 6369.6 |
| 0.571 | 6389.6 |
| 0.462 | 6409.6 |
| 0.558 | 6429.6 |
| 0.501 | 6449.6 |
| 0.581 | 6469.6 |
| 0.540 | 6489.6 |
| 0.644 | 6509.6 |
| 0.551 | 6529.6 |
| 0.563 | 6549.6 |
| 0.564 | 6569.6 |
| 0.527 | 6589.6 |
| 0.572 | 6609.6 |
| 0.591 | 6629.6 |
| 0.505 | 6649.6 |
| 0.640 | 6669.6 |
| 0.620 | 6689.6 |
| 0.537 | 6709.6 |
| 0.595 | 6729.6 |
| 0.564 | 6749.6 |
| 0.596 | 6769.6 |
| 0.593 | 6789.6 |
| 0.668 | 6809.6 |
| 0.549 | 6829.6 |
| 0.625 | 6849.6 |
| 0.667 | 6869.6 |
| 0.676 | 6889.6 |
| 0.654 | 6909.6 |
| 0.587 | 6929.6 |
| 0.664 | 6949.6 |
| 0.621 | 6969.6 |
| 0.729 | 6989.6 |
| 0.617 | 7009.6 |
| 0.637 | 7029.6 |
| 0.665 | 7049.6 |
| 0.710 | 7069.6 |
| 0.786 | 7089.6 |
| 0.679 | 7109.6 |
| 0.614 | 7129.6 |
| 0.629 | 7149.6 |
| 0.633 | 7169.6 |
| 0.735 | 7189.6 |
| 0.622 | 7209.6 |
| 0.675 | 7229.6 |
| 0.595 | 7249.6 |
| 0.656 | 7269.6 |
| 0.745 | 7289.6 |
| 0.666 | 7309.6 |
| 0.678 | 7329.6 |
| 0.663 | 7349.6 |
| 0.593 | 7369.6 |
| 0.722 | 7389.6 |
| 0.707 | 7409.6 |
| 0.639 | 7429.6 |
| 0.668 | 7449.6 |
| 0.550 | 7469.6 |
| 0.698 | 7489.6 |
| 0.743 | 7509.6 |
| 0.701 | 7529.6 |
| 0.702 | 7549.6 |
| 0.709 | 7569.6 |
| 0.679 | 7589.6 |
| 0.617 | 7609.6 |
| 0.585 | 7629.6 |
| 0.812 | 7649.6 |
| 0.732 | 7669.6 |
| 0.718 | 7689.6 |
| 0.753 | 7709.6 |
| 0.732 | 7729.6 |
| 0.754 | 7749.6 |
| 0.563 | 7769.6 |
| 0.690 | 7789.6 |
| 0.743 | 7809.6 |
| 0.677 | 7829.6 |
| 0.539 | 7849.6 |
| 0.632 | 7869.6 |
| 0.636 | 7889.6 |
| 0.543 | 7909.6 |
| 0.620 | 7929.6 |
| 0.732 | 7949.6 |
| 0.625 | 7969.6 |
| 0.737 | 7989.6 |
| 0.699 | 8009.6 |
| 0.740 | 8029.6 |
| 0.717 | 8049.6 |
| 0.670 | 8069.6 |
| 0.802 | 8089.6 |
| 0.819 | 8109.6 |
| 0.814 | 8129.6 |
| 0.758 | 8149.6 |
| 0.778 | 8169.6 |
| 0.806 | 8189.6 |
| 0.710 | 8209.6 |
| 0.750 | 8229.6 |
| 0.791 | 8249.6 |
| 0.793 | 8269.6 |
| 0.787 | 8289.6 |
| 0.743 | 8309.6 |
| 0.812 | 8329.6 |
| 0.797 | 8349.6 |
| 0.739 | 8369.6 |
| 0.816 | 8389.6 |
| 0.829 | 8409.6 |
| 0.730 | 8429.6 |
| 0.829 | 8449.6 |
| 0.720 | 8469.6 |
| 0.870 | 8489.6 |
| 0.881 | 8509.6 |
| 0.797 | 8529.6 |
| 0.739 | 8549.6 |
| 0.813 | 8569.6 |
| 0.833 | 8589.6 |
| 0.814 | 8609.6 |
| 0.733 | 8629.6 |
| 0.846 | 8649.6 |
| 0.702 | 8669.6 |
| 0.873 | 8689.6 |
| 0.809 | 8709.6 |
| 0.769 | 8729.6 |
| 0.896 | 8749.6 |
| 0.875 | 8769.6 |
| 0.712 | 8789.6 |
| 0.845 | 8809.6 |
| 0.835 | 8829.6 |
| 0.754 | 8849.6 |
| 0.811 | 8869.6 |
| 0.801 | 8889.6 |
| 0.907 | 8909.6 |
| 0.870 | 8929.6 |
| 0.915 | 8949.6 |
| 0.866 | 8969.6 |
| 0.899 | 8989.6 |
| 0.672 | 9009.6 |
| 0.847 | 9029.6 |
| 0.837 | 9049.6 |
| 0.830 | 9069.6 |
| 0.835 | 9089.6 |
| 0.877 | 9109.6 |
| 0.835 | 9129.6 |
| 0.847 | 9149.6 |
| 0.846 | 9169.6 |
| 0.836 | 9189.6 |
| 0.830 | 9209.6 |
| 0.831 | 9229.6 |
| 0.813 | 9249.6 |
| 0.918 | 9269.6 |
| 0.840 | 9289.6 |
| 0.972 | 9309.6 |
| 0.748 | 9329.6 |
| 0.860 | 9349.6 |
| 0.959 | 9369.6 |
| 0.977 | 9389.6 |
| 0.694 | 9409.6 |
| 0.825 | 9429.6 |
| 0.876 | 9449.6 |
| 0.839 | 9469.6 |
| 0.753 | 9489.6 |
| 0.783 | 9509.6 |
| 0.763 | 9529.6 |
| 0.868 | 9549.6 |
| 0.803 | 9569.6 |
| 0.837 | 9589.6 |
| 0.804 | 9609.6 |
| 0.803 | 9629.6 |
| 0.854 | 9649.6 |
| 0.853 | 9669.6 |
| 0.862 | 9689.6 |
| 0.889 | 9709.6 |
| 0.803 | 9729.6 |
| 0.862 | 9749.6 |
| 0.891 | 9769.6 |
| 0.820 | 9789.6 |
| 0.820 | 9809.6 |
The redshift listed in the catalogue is 0.53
